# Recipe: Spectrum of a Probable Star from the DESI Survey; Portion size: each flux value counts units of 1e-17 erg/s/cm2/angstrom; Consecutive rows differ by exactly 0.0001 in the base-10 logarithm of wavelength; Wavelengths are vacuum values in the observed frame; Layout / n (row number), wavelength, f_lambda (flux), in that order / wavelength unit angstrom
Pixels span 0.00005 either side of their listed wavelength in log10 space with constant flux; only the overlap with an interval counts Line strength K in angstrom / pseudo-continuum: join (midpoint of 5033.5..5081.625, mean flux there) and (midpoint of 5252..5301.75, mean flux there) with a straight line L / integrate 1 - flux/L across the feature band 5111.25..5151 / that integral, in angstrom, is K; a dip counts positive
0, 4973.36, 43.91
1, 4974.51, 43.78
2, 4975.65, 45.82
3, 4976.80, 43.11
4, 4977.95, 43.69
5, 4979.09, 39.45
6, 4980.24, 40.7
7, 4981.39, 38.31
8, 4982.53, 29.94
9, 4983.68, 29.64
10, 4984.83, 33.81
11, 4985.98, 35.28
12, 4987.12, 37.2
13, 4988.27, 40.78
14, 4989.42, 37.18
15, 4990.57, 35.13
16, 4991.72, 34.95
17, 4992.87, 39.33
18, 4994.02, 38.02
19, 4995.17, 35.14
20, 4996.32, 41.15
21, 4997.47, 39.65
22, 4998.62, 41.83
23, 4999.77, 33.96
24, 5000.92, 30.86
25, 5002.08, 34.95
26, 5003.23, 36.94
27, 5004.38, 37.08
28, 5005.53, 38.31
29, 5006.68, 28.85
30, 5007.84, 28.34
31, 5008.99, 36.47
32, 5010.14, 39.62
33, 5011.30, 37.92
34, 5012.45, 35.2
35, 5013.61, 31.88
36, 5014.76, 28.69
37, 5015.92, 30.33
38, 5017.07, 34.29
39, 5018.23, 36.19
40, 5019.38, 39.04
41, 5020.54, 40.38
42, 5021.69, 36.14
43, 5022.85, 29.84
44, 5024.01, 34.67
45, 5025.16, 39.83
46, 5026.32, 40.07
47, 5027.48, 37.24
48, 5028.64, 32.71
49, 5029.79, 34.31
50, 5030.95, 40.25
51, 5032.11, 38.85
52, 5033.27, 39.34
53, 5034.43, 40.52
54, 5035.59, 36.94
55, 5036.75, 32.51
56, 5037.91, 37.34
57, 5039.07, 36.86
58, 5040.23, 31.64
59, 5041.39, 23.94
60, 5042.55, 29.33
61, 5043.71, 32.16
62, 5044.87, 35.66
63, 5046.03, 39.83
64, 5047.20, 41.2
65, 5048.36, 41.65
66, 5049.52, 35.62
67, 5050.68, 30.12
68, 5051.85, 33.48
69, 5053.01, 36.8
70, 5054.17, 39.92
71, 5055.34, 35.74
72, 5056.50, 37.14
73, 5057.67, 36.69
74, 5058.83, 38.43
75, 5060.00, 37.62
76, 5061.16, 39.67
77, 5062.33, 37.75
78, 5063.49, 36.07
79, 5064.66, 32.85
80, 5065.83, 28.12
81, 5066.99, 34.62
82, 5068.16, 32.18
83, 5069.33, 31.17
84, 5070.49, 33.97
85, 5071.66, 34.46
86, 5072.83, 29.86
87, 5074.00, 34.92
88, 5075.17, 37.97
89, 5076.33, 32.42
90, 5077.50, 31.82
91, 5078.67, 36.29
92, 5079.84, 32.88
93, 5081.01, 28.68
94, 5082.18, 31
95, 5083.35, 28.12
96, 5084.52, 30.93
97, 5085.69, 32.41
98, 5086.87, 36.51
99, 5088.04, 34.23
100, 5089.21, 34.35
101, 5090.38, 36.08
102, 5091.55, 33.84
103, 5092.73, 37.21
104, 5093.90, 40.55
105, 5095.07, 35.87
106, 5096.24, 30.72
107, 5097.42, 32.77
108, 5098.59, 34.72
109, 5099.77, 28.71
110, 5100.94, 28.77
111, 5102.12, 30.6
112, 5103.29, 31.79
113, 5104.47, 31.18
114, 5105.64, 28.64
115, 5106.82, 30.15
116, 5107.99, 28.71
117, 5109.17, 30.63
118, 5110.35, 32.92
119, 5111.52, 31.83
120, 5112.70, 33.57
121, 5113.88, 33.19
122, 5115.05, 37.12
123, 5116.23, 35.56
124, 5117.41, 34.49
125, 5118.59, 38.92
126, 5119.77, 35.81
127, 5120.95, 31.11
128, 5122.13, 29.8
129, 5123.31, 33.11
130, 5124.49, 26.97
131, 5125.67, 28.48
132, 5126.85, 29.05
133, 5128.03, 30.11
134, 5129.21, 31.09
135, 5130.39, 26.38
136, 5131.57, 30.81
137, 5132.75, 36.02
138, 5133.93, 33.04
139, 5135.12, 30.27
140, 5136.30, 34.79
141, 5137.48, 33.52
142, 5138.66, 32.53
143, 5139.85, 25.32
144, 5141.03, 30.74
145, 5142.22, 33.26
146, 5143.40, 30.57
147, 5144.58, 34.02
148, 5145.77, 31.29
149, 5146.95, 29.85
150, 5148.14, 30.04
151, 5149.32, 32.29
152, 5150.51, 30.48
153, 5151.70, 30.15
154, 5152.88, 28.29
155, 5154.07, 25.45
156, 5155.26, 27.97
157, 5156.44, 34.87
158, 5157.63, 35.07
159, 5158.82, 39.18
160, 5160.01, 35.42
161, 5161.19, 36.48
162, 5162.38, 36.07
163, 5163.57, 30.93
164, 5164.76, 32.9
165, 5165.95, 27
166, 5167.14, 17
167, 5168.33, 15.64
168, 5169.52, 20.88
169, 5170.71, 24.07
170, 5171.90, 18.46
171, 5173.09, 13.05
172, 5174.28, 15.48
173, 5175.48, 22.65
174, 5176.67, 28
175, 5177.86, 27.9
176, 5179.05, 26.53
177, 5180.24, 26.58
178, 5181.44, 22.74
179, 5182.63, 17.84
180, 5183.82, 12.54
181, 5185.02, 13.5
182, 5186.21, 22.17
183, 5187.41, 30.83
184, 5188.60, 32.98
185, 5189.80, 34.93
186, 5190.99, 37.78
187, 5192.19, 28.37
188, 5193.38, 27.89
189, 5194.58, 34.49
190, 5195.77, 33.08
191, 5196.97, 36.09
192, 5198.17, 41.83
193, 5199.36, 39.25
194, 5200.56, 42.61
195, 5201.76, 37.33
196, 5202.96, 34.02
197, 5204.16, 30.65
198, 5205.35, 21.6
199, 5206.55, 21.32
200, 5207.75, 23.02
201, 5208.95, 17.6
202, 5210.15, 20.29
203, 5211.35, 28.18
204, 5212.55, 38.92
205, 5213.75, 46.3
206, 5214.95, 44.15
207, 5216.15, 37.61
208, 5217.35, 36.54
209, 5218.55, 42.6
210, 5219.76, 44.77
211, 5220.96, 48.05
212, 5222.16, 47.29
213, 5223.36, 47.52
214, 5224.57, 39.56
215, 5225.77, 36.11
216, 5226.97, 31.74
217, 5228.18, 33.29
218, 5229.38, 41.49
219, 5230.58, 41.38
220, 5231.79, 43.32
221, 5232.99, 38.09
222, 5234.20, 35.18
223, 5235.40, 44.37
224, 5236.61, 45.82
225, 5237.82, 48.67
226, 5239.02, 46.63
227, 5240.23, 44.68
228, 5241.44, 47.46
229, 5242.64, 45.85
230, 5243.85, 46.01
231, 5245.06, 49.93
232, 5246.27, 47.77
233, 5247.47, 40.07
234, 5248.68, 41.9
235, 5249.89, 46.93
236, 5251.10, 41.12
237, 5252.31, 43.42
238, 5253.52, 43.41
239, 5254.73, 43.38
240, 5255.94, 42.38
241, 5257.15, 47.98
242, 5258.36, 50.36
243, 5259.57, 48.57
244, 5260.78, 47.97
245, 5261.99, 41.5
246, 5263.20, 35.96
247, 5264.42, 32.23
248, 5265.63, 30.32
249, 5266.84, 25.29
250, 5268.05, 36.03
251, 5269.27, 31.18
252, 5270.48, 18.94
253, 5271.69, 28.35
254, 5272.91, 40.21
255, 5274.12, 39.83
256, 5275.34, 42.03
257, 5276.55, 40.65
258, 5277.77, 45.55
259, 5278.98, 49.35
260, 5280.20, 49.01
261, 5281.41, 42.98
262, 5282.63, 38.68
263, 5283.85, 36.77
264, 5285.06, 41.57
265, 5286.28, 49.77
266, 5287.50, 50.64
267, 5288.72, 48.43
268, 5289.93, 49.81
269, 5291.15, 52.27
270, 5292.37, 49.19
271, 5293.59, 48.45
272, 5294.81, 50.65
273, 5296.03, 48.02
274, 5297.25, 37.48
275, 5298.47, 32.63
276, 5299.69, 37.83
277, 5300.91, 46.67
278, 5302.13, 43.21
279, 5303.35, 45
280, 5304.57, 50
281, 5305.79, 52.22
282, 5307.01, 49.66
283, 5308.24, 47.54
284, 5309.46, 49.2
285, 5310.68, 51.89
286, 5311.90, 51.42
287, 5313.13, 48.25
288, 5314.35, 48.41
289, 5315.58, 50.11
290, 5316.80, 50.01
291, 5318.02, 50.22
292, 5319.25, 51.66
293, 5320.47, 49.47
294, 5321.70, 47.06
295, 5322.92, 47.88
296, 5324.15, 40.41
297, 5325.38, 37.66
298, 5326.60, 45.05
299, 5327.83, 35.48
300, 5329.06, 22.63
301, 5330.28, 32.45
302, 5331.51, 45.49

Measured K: 5.6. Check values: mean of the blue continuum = 34.8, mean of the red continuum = 41.8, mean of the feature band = 31.9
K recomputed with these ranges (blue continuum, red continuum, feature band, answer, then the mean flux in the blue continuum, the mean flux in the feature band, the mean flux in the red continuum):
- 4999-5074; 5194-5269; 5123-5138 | 2.5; 35.2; 31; 39.4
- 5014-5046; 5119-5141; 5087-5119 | -1.0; 35.2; 33.2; 31.1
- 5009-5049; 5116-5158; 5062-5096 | 0.1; 35.8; 33.6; 31.4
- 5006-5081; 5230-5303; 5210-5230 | 0.7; 35.1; 39.5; 42.6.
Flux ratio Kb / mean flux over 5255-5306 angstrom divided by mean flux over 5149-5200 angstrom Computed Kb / 1.5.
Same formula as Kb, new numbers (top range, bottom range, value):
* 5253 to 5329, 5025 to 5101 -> 1.25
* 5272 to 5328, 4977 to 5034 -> 1.27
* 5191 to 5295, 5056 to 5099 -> 1.17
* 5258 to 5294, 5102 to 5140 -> 1.30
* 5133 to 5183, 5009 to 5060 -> 0.79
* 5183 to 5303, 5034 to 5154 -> 1.18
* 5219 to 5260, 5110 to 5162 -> 1.36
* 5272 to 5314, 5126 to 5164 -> 1.44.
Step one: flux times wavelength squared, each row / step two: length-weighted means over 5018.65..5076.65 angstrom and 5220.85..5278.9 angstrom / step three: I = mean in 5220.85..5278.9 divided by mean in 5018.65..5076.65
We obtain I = 1.25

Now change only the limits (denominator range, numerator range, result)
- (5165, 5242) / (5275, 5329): 1.46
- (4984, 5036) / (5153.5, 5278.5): 1.05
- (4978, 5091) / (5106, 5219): 0.90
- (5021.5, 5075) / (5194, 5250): 1.18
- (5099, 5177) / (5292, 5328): 1.66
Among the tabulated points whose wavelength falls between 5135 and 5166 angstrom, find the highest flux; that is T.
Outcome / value 39.18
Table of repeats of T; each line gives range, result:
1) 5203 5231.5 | 48.05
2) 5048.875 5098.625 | 40.55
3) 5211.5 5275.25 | 50.36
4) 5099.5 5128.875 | 38.92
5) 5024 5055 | 41.65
